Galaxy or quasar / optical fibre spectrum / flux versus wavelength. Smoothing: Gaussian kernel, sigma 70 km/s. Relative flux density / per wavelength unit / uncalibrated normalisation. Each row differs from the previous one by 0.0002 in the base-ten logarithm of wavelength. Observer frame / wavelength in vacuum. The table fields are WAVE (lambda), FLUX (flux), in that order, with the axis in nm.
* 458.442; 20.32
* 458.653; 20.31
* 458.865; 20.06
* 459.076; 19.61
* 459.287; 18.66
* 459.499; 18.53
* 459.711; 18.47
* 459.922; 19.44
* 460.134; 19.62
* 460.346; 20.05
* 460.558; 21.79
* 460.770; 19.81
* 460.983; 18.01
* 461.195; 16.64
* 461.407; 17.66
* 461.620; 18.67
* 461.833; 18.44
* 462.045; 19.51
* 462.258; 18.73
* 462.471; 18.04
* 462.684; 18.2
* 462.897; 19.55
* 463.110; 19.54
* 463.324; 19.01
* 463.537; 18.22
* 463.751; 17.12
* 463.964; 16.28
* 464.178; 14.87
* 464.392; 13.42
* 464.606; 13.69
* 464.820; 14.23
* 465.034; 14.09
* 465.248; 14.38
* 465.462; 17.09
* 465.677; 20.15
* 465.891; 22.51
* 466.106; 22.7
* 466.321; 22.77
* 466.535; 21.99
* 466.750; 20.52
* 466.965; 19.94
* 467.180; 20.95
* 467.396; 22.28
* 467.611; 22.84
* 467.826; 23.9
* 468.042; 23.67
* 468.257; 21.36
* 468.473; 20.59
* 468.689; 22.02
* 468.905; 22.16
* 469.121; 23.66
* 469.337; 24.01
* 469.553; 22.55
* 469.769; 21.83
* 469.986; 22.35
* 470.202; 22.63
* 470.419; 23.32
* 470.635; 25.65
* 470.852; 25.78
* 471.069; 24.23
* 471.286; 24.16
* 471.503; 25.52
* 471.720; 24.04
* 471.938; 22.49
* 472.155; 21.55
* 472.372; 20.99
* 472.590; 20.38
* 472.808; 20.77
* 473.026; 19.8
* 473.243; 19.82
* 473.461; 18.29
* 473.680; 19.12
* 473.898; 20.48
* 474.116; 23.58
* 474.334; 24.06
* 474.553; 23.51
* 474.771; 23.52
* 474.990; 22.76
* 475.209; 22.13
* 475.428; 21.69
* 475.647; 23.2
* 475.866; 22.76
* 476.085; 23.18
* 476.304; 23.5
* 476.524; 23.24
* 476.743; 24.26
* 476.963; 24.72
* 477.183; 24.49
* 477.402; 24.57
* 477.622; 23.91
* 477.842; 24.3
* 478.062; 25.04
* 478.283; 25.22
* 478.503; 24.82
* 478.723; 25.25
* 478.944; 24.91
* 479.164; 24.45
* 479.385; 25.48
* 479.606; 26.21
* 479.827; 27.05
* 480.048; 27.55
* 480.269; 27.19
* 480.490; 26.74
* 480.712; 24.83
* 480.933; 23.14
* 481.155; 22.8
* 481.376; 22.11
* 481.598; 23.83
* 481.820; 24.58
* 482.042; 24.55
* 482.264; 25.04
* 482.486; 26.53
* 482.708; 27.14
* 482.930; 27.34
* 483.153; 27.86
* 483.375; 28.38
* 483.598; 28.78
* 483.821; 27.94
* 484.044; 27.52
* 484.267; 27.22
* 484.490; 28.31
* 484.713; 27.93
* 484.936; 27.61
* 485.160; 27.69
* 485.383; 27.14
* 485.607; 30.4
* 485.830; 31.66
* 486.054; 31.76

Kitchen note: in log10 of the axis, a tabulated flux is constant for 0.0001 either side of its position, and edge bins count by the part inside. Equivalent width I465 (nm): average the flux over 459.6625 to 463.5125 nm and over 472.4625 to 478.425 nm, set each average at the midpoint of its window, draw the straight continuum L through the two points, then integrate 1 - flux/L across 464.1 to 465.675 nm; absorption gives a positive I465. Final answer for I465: 0.392 nm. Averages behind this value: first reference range 18.9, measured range 14.9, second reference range 22.7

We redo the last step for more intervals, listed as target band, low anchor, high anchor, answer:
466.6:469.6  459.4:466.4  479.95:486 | -0.26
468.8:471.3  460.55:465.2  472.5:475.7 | -0.43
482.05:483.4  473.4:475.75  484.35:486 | 0.02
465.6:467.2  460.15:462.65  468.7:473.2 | -0.04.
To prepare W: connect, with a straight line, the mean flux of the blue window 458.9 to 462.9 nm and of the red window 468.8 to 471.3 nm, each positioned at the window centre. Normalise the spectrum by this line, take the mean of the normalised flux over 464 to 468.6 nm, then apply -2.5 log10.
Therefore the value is 0.12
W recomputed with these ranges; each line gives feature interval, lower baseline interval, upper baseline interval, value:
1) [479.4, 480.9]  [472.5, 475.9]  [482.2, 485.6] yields -0.04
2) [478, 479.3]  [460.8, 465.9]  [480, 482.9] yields -0.05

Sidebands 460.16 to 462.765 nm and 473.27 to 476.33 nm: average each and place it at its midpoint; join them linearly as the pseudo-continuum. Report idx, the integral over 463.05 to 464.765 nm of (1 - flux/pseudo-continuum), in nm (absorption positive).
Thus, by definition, 0.270 nm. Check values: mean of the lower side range 18.8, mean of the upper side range 22.2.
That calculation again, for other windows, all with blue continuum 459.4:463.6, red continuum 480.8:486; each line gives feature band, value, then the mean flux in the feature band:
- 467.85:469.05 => -0.041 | 22.1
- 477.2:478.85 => 0.010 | 24.7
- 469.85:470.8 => -0.064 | 23.6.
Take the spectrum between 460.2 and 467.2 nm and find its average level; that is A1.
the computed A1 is 18.4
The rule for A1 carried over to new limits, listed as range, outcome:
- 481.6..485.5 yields 27.1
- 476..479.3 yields 24.4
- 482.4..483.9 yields 27.7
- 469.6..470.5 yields 22.5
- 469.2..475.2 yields 22.5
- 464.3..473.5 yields 21.2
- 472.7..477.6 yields 22.5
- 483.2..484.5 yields 28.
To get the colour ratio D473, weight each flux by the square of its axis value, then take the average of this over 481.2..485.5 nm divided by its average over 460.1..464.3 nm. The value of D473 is 1.58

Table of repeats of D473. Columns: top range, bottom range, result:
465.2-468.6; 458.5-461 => 1.12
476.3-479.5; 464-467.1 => 1.44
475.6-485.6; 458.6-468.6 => 1.44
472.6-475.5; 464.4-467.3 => 1.19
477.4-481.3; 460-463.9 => 1.44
